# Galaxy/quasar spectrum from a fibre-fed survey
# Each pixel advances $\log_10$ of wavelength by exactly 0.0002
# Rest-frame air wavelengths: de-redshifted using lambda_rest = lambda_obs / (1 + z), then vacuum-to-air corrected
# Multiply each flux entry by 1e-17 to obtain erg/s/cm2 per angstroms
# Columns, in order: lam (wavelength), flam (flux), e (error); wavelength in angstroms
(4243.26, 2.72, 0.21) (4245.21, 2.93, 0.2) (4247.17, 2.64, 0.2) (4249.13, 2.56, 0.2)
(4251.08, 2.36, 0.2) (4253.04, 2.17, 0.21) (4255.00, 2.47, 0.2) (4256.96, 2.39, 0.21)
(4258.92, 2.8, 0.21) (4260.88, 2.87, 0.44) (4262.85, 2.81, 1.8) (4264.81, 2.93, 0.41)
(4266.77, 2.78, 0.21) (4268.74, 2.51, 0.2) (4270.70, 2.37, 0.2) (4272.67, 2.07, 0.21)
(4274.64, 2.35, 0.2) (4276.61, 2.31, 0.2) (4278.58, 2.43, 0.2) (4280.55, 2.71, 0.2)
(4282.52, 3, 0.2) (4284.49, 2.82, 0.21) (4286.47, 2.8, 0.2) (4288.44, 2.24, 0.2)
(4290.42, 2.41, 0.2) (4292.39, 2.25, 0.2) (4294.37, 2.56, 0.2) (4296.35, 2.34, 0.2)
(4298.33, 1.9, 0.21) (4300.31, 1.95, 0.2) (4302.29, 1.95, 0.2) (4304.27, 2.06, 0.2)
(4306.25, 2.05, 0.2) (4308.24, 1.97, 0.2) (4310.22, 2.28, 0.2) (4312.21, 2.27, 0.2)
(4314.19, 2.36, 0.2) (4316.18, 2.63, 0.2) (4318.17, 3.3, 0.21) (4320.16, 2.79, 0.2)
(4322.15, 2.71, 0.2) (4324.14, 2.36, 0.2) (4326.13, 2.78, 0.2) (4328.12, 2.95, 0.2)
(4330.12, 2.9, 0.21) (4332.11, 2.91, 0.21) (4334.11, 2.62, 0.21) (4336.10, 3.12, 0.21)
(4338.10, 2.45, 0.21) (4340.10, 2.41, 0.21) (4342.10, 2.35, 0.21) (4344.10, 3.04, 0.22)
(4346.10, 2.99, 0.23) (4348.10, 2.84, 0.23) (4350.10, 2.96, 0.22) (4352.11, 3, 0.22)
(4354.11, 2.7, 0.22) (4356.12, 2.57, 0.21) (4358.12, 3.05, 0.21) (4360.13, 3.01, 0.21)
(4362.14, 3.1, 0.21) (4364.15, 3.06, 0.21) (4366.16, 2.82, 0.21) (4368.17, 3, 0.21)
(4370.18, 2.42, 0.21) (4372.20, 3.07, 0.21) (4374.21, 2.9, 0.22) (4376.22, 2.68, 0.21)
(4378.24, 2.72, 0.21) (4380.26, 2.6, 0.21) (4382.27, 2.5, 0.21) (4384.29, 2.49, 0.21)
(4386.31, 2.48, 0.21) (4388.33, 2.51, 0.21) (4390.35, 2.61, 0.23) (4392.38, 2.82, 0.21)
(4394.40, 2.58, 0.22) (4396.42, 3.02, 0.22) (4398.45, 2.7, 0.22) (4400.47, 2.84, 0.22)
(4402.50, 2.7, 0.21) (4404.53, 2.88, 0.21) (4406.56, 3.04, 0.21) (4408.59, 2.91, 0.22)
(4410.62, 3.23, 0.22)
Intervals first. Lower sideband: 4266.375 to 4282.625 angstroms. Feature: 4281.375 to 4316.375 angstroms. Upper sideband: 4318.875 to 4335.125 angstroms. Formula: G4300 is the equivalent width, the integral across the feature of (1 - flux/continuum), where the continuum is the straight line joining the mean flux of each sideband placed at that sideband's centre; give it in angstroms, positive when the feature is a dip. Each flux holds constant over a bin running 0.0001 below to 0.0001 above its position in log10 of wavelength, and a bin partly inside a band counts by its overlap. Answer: 3.8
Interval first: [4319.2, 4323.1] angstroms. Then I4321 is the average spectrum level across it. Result 2.75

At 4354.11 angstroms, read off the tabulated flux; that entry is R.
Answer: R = 2.7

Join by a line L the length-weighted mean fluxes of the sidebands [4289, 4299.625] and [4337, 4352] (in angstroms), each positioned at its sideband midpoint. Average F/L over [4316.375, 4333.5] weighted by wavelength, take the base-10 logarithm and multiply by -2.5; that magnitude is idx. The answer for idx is -0.11 mag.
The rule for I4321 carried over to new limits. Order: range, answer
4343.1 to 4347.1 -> 3.02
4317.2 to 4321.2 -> 3.04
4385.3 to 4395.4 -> 2.6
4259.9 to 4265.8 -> 2.87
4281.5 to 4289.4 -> 2.72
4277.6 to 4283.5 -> 2.71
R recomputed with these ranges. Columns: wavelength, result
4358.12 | 3.05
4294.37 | 2.56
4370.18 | 2.42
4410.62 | 3.23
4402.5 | 2.7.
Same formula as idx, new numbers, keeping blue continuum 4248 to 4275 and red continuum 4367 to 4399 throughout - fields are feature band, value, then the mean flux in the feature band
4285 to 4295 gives 0.05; 2.46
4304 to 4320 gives 0.09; 2.4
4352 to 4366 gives -0.10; 2.92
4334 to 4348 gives -0.04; 2.73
